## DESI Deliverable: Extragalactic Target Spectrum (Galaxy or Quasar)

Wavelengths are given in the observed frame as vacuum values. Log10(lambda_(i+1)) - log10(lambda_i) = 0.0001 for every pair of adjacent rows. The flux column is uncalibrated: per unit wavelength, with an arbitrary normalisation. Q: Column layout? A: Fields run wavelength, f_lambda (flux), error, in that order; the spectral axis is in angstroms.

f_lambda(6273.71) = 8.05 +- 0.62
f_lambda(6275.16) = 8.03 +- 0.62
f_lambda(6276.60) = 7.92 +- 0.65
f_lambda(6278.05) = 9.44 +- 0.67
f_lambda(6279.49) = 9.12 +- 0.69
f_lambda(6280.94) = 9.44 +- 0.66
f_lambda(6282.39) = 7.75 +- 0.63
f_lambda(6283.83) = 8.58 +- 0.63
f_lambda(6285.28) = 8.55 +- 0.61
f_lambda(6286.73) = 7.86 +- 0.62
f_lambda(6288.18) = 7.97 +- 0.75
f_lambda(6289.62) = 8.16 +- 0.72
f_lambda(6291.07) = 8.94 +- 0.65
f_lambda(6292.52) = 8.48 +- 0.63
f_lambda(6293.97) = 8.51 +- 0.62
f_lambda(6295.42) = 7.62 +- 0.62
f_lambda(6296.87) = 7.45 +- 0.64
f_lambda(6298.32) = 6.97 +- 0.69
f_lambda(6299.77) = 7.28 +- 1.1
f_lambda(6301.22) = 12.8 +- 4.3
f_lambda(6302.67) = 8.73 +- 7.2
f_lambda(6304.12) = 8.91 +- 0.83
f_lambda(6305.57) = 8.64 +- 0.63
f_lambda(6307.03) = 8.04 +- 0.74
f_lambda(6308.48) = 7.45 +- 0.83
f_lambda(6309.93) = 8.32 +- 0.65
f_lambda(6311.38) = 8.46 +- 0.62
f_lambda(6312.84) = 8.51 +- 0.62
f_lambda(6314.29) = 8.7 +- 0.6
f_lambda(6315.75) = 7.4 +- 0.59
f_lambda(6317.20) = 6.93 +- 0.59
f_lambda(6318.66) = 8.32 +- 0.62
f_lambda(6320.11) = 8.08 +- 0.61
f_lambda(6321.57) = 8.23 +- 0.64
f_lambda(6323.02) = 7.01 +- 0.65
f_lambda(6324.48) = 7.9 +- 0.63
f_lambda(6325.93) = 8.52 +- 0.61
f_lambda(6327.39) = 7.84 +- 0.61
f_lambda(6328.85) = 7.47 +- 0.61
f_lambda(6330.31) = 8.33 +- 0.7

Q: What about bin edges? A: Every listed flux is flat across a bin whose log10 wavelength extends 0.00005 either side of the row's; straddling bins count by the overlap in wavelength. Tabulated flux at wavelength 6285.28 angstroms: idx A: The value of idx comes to 8.55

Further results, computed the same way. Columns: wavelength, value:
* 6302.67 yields 8.73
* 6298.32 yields 6.97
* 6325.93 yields 8.52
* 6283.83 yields 8.58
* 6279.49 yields 9.12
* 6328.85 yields 7.47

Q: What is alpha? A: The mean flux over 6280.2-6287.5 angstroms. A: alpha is 8.42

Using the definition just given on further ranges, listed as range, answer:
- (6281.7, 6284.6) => 8.19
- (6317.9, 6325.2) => 7.9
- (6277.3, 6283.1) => 8.93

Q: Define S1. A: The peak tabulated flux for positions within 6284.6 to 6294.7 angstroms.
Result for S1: 8.94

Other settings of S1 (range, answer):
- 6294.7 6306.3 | 12.8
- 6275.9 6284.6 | 9.44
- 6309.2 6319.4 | 8.7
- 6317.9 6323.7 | 8.32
